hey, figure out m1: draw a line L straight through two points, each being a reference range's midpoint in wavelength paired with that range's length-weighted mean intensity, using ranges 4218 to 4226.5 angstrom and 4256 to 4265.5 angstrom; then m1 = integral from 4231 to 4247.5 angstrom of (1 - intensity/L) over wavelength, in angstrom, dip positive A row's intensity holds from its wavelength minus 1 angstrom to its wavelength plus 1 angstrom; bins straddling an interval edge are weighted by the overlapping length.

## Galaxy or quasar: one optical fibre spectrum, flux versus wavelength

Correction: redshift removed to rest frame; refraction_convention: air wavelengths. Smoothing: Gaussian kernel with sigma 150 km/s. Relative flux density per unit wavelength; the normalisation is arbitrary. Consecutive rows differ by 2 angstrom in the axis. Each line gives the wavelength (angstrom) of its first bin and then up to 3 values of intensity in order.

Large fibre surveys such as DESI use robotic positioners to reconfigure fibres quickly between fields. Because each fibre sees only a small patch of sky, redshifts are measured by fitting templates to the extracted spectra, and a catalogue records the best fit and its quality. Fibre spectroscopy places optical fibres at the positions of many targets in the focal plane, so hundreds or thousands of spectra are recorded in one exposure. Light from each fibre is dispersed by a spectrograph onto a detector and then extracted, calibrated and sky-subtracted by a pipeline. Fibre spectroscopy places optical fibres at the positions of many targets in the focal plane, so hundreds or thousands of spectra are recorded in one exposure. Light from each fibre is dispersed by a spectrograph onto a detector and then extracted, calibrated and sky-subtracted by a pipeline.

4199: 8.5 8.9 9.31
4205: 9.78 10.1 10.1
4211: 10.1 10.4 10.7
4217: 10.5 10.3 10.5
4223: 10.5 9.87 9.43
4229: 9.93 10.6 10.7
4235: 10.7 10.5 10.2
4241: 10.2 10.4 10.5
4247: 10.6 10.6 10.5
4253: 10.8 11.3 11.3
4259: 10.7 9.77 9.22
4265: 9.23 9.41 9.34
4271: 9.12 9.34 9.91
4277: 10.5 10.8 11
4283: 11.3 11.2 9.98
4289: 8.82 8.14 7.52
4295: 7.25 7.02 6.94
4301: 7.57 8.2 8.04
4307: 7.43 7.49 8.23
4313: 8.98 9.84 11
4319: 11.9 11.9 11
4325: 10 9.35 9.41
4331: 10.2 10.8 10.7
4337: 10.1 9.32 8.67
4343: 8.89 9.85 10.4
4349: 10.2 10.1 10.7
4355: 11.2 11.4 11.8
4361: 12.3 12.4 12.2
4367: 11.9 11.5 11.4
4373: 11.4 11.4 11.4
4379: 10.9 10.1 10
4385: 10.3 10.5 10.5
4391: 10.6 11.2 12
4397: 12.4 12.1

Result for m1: -0.5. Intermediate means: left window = 10.2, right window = 10.1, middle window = 10.5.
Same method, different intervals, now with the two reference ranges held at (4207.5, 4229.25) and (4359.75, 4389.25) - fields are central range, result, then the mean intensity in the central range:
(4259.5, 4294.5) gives 3.1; 9.66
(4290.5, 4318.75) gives 6.7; 8.22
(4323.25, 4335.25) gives 0.9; 10.1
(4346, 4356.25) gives 0.5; 10.5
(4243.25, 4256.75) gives -0.4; 10.7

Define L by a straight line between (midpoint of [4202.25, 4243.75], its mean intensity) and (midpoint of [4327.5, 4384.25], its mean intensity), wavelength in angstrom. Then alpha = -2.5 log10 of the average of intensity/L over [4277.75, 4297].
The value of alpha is 0.11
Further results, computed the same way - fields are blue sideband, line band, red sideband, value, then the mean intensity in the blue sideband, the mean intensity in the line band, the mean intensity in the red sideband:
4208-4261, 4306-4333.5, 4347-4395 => 0.11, 10.4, 9.81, 11.1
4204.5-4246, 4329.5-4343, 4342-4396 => 0.10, 10.3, 9.86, 11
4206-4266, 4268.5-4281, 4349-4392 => 0.07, 10.3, 9.95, 11.1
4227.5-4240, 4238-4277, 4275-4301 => -0.03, 10.4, 10.1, 9.17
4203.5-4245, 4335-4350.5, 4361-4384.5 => 0.15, 10.3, 9.72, 11.3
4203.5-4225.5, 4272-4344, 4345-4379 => 0.16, 10.2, 9.41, 11.3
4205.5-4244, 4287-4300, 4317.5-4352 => 0.29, 10.3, 7.8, 10.2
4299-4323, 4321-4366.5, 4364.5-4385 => -0.04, 9.13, 10.5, 11.2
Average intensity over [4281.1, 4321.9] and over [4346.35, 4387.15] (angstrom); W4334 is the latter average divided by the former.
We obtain 1.24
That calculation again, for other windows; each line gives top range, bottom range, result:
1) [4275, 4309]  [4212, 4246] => 0.85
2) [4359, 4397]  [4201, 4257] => 1.09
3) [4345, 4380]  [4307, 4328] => 1.15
